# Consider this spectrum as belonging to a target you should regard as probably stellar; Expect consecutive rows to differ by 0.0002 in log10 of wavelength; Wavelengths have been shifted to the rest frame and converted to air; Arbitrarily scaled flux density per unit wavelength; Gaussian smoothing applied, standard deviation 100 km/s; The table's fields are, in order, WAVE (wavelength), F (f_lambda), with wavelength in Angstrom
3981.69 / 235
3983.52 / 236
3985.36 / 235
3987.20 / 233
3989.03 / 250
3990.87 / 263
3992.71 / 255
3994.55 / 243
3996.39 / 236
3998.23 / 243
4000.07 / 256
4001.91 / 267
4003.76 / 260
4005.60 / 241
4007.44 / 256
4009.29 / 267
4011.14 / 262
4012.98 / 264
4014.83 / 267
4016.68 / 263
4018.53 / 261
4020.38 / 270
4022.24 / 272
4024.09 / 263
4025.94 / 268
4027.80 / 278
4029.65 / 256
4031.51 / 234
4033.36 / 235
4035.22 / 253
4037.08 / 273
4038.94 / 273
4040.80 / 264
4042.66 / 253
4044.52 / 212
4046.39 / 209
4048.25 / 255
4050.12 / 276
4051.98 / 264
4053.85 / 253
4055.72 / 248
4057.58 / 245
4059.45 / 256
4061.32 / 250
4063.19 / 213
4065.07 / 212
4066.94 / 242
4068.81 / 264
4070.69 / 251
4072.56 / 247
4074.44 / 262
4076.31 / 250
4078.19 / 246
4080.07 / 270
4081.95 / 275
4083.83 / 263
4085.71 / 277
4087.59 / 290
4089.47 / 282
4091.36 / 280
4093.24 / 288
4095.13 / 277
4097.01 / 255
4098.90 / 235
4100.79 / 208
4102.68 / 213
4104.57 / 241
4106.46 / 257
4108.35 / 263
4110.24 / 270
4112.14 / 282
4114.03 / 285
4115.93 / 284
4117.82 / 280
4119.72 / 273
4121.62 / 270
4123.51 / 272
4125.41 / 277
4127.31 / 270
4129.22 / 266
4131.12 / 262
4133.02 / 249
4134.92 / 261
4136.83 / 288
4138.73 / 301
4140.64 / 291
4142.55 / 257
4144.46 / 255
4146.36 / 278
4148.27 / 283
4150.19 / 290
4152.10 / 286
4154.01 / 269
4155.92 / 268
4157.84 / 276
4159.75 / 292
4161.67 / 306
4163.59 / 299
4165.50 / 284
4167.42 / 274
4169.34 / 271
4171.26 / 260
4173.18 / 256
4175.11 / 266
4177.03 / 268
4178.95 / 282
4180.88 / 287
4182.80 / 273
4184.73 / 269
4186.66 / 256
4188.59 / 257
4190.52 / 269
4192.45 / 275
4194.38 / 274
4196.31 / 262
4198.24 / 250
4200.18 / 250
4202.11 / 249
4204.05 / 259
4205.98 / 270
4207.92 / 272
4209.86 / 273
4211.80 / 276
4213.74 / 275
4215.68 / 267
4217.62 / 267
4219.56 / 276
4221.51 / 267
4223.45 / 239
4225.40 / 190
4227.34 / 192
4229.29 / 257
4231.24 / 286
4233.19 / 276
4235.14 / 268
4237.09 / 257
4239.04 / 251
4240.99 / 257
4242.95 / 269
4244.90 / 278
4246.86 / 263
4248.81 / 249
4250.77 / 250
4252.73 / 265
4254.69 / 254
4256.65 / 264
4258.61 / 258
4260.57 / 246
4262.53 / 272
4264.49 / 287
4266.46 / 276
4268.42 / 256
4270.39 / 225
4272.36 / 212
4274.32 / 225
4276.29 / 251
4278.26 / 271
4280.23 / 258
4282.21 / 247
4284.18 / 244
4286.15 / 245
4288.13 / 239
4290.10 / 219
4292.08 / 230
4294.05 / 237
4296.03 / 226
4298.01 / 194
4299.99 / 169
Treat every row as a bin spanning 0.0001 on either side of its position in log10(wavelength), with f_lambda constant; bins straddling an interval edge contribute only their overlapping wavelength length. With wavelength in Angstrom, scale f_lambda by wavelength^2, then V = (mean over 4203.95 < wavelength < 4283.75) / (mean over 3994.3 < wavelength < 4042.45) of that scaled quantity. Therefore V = 1.11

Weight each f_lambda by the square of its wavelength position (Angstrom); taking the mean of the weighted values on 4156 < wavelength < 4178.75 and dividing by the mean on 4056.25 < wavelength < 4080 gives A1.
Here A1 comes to 1.2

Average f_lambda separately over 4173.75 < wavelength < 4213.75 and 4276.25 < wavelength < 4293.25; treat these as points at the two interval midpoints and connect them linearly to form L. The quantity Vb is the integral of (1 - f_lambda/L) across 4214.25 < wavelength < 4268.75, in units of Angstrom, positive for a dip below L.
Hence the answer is -0.8 Angstrom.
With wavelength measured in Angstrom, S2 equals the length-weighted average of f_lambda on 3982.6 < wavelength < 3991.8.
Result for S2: 243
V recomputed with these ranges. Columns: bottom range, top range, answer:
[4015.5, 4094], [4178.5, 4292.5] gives 1.09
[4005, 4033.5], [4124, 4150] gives 1.11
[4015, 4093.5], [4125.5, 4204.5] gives 1.12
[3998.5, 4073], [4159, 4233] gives 1.13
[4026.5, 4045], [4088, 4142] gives 1.09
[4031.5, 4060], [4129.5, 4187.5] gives 1.16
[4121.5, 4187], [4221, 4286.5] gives 0.97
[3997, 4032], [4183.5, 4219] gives 1.11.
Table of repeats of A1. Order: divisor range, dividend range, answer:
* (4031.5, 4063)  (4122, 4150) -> 1.14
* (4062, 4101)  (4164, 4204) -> 1.09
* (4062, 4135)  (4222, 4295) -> 1.04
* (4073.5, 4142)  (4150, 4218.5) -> 1.05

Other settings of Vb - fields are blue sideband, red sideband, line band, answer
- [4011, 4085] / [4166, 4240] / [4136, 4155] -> -1.5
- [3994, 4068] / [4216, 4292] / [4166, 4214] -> -2.7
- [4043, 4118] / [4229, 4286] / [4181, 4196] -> -0.7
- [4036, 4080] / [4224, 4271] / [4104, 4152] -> -4.0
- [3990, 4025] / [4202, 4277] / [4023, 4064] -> 1.0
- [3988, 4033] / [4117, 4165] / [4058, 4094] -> 1.2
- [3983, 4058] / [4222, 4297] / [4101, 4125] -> -1.1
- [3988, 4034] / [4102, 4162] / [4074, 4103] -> 0.6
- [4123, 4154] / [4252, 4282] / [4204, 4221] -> -0.5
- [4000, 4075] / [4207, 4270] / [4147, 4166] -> -2.0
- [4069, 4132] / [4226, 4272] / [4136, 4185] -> -3.1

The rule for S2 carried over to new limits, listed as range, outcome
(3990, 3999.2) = 248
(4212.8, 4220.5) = 271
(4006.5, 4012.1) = 262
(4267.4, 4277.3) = 234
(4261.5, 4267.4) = 278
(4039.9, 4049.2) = 238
